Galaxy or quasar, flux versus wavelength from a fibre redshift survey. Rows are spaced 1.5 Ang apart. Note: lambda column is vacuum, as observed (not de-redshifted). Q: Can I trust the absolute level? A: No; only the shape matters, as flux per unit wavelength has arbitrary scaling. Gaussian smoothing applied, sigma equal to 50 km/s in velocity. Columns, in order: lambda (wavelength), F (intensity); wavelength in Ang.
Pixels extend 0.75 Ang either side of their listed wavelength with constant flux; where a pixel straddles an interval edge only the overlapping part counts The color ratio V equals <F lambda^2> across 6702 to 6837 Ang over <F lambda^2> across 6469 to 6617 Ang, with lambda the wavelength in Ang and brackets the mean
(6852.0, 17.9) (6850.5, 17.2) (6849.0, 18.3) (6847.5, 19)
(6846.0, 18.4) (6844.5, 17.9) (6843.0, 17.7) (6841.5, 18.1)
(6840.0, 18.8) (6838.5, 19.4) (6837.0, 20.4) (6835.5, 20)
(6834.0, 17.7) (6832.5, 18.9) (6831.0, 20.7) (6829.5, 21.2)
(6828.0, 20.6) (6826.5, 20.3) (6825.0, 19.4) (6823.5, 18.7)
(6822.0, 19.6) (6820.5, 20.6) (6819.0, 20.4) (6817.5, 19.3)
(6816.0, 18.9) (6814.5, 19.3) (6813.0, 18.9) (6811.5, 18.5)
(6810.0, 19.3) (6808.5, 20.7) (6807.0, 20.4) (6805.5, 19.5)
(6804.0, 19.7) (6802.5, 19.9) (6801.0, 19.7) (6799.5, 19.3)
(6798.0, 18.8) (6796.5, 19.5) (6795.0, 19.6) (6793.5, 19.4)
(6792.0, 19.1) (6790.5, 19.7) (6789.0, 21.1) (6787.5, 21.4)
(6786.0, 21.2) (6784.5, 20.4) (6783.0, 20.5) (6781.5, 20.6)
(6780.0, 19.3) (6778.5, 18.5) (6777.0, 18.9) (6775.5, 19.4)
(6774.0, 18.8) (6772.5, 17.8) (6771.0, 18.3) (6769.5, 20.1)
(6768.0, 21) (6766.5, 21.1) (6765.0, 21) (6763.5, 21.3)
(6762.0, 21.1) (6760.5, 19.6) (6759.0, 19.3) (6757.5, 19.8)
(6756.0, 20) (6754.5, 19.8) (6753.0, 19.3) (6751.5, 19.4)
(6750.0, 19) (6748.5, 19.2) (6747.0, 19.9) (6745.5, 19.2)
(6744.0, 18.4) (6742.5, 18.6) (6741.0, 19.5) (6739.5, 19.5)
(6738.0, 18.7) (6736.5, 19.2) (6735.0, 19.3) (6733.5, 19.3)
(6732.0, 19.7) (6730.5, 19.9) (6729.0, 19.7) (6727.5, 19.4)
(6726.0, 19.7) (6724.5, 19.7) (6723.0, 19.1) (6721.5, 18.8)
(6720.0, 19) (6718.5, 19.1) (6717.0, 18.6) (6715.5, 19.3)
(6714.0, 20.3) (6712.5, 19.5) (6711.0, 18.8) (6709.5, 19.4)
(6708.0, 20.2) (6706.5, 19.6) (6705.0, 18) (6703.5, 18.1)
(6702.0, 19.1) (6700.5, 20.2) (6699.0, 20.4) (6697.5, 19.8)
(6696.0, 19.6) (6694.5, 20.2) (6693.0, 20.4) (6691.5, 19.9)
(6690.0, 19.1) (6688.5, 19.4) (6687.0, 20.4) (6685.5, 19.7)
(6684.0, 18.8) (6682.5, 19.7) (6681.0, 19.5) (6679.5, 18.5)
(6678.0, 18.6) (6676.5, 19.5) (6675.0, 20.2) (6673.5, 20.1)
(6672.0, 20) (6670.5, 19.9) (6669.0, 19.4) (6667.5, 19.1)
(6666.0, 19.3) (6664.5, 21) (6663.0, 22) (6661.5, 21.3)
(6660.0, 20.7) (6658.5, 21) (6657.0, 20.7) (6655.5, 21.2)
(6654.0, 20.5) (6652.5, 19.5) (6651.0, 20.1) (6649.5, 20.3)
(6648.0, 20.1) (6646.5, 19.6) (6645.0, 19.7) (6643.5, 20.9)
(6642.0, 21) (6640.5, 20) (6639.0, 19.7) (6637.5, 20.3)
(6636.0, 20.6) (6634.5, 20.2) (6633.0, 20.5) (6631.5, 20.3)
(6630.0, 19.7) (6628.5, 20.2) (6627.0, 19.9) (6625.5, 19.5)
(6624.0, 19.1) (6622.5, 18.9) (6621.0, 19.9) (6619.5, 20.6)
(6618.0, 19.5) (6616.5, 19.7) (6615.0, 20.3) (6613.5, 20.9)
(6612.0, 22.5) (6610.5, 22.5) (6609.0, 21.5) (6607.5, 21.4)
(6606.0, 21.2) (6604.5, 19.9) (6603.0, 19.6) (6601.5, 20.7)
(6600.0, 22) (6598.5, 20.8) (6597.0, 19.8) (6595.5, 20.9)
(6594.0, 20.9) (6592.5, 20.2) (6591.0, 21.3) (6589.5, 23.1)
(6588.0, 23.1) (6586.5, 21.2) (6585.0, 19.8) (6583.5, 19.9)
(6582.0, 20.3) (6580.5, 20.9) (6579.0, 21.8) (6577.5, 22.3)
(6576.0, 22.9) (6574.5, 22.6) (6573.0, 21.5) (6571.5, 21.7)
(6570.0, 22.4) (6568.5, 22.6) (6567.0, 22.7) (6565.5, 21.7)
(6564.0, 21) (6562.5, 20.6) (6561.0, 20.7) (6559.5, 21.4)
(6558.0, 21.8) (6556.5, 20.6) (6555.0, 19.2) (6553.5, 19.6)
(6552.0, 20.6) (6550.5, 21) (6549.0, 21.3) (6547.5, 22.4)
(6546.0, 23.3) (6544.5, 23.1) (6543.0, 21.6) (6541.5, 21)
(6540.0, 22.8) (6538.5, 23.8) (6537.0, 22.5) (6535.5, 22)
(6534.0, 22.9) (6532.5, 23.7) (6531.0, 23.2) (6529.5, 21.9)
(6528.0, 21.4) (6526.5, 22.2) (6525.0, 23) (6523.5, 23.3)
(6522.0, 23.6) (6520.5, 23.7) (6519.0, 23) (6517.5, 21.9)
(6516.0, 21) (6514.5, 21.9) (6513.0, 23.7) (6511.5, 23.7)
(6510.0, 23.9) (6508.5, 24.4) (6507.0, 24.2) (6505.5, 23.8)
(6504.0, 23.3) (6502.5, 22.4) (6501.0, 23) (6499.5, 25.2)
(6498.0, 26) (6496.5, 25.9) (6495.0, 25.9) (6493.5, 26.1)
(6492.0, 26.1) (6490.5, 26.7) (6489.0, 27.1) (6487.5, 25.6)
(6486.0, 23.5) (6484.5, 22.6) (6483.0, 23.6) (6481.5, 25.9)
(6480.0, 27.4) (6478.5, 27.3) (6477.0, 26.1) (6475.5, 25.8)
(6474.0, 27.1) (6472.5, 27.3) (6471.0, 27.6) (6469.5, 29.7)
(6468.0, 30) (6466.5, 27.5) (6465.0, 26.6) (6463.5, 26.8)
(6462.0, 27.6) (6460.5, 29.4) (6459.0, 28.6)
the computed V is 0.92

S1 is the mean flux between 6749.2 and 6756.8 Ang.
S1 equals 19.5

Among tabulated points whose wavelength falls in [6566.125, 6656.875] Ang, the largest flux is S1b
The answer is 23.1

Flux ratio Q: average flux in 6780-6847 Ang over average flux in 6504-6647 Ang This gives 0.91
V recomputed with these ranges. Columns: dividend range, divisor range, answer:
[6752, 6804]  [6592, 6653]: 1.02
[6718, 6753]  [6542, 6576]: 0.94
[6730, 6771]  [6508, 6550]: 0.93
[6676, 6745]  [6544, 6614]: 0.94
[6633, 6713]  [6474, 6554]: 0.88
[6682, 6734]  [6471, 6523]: 0.84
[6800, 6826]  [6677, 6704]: 1.04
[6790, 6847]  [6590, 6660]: 1.01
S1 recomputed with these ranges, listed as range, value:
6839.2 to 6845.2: 18.1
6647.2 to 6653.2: 20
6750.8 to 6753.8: 19.4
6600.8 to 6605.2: 20.1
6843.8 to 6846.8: 18.2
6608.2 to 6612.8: 22.1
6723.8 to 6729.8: 19.6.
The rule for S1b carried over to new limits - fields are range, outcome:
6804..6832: 21.2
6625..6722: 22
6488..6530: 27.1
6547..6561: 22.4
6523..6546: 23.8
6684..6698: 20.4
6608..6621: 22.5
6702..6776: 21.3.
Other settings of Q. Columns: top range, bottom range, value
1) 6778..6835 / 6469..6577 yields 0.84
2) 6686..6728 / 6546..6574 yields 0.91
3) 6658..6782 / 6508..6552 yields 0.87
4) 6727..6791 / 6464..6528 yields 0.79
